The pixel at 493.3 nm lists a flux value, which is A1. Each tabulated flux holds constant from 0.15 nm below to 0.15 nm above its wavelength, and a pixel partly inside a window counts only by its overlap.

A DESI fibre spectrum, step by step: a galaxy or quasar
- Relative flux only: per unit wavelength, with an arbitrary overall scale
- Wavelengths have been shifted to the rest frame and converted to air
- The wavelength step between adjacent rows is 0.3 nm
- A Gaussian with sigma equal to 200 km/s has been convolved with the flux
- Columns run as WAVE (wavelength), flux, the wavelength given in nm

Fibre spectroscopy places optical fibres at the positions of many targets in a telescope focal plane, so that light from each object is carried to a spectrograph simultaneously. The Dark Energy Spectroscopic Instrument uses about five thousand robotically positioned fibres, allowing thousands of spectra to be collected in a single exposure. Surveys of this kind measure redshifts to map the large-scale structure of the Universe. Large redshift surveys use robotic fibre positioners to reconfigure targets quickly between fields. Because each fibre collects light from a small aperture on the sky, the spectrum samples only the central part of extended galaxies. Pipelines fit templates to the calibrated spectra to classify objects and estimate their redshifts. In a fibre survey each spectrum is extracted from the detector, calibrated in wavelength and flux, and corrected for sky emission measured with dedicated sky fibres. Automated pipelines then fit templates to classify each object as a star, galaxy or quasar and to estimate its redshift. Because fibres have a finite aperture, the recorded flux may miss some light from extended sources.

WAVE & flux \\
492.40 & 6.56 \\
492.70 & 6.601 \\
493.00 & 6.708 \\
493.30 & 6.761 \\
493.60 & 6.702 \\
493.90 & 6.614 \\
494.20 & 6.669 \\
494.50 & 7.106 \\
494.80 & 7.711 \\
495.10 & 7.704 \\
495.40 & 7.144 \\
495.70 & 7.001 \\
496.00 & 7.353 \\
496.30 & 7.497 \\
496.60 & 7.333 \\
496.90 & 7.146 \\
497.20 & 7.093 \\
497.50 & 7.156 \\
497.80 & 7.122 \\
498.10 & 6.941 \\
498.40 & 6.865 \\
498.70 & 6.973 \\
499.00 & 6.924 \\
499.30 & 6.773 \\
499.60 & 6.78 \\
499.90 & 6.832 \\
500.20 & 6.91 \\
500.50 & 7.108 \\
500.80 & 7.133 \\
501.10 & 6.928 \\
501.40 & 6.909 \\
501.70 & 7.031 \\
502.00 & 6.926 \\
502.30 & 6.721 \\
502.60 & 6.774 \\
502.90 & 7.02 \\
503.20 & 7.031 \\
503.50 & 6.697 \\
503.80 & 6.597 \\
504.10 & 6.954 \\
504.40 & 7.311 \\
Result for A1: 6.761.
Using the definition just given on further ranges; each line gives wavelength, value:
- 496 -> 7.353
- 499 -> 6.924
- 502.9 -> 7.02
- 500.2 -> 6.91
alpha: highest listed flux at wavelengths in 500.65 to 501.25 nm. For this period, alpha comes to 7.133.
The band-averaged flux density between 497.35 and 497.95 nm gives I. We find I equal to 7.14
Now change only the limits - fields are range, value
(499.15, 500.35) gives 6.82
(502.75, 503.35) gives 7.03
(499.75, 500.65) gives 6.95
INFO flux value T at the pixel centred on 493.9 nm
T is 6.614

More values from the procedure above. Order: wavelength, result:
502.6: 6.774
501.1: 6.928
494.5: 7.106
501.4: 6.909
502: 6.926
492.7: 6.601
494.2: 6.669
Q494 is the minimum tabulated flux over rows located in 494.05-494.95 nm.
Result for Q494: 6.669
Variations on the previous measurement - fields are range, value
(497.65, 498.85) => 6.865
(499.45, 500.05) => 6.78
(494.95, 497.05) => 7.001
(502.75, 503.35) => 7.02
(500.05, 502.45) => 6.721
